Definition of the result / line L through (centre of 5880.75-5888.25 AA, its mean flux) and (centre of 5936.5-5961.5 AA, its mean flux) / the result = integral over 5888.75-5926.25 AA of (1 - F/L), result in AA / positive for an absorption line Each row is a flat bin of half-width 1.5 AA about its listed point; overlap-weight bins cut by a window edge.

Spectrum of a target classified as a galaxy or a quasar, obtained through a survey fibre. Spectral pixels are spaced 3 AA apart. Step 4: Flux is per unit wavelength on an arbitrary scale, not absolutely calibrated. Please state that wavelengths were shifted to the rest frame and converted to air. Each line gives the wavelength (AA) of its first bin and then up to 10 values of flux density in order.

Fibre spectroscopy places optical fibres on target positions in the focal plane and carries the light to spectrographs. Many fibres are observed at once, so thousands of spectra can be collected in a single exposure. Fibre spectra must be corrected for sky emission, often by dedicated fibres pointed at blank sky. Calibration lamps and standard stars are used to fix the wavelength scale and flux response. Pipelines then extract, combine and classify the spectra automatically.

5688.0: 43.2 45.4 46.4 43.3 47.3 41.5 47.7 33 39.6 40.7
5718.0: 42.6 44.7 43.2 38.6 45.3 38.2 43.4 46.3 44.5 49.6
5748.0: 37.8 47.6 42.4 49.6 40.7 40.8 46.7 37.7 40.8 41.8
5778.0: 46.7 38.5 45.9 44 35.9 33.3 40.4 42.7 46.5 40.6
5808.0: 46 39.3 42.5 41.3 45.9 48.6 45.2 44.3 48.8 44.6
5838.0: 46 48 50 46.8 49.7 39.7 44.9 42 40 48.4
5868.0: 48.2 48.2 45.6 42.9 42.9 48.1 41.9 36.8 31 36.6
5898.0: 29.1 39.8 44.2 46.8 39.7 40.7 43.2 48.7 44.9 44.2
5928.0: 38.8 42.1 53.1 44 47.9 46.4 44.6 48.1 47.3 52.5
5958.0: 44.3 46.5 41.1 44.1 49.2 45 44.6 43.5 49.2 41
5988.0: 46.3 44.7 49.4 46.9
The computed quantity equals 3.8 AA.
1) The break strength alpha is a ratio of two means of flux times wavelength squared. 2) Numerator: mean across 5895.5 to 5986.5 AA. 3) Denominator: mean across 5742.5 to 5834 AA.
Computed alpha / 1.09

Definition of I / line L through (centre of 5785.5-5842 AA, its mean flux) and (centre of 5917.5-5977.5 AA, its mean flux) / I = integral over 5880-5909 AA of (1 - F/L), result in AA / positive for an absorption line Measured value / 3.4 AA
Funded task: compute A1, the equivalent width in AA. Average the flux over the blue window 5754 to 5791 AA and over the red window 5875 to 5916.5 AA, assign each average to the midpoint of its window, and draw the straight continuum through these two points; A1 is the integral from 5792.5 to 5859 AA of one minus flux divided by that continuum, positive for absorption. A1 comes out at -4.7 AA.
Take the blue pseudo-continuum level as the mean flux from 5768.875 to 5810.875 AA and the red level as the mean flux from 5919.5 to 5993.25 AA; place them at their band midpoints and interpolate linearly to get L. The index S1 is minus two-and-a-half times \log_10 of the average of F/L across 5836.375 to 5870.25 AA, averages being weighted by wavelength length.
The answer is -0.07 mag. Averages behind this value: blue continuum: 41.5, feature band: 45.8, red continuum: 45.6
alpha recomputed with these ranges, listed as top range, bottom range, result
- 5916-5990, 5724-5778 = 1.13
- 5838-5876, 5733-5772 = 1.09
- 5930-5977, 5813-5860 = 1.06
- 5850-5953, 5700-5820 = 1.07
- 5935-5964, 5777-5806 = 1.19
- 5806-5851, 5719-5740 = 1.11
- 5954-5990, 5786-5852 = 1.09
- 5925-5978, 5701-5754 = 1.16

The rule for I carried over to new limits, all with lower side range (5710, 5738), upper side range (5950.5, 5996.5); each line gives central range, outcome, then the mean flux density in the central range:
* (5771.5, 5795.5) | 1.06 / 40.8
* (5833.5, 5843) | -0.60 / 46.4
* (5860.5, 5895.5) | 1.26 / 42.7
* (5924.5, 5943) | 0.04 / 45.2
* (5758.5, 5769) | 0.10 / 42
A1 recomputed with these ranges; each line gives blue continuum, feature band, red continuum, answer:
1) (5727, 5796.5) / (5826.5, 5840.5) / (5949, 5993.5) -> -0.8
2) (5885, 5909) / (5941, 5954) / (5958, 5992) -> -1.3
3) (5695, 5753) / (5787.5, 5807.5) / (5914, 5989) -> 1.5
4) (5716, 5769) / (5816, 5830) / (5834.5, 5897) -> -0.5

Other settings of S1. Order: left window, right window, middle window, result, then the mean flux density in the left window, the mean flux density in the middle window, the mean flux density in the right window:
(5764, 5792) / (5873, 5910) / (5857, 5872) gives -0.11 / 41.8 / 45.2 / 40.4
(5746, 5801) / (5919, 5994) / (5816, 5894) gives -0.02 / 42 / 44.6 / 45.7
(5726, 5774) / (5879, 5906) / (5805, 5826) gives -0.06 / 43.2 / 43.8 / 39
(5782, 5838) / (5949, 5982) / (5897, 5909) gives 0.11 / 43.1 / 40.4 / 46.1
